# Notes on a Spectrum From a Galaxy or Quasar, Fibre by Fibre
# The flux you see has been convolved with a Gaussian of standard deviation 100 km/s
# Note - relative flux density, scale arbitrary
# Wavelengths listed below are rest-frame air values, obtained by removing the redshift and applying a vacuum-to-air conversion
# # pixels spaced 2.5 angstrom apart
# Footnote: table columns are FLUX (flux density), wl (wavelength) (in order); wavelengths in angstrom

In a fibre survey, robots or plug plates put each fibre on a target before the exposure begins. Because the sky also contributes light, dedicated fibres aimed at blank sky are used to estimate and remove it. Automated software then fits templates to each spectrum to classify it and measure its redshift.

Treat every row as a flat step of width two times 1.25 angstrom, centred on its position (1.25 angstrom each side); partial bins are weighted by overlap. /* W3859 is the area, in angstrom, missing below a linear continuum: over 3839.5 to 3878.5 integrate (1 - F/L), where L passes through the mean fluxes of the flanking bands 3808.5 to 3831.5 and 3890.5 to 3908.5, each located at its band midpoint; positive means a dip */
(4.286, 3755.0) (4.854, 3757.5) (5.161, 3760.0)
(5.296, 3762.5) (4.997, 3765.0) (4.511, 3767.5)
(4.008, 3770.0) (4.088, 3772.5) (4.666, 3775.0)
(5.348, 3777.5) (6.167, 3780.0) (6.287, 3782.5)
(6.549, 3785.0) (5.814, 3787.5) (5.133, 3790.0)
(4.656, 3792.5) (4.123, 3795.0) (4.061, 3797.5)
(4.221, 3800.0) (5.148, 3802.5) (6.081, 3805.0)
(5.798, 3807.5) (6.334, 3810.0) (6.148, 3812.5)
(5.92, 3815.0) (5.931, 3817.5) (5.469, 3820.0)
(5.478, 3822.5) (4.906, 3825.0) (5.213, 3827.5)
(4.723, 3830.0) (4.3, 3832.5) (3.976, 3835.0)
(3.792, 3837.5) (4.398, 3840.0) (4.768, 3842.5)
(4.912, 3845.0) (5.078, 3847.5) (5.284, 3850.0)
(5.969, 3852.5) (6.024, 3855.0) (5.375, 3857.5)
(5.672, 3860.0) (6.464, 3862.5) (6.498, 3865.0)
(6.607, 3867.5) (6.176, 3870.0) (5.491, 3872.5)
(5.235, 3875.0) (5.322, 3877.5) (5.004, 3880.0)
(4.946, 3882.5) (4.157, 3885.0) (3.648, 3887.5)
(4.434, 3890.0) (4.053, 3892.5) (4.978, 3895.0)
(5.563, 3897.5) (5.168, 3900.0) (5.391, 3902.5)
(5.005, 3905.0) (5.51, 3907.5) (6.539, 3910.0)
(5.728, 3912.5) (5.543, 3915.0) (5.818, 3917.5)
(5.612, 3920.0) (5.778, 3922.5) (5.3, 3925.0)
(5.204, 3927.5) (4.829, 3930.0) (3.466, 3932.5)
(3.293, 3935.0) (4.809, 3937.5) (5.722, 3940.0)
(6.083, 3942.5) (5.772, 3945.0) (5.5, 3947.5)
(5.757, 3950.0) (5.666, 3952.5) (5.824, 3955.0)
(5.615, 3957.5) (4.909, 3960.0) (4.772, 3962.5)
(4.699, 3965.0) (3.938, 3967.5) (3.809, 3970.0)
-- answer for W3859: -2.2 angstrom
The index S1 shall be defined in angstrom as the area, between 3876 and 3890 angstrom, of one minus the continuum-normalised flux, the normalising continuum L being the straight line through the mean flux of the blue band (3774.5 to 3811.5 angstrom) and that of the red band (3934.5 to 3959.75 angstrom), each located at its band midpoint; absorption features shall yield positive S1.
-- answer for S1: 2.1 angstrom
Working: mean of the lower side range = 5.38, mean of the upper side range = 5.45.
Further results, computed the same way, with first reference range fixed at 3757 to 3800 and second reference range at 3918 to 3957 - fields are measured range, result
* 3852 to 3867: -2.59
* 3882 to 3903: 2.11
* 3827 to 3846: 2.35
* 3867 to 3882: -1.14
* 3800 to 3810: -1.02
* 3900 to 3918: -1.35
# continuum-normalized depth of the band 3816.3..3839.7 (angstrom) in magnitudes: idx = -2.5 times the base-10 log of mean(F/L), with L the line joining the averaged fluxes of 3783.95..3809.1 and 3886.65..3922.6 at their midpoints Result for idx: 0.07 mag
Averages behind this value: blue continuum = 5.16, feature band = 4.84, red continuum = 5.25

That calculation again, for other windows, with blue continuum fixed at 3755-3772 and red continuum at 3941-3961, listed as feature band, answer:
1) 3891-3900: 0.10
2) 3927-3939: 0.28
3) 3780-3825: -0.12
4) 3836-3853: 0.07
